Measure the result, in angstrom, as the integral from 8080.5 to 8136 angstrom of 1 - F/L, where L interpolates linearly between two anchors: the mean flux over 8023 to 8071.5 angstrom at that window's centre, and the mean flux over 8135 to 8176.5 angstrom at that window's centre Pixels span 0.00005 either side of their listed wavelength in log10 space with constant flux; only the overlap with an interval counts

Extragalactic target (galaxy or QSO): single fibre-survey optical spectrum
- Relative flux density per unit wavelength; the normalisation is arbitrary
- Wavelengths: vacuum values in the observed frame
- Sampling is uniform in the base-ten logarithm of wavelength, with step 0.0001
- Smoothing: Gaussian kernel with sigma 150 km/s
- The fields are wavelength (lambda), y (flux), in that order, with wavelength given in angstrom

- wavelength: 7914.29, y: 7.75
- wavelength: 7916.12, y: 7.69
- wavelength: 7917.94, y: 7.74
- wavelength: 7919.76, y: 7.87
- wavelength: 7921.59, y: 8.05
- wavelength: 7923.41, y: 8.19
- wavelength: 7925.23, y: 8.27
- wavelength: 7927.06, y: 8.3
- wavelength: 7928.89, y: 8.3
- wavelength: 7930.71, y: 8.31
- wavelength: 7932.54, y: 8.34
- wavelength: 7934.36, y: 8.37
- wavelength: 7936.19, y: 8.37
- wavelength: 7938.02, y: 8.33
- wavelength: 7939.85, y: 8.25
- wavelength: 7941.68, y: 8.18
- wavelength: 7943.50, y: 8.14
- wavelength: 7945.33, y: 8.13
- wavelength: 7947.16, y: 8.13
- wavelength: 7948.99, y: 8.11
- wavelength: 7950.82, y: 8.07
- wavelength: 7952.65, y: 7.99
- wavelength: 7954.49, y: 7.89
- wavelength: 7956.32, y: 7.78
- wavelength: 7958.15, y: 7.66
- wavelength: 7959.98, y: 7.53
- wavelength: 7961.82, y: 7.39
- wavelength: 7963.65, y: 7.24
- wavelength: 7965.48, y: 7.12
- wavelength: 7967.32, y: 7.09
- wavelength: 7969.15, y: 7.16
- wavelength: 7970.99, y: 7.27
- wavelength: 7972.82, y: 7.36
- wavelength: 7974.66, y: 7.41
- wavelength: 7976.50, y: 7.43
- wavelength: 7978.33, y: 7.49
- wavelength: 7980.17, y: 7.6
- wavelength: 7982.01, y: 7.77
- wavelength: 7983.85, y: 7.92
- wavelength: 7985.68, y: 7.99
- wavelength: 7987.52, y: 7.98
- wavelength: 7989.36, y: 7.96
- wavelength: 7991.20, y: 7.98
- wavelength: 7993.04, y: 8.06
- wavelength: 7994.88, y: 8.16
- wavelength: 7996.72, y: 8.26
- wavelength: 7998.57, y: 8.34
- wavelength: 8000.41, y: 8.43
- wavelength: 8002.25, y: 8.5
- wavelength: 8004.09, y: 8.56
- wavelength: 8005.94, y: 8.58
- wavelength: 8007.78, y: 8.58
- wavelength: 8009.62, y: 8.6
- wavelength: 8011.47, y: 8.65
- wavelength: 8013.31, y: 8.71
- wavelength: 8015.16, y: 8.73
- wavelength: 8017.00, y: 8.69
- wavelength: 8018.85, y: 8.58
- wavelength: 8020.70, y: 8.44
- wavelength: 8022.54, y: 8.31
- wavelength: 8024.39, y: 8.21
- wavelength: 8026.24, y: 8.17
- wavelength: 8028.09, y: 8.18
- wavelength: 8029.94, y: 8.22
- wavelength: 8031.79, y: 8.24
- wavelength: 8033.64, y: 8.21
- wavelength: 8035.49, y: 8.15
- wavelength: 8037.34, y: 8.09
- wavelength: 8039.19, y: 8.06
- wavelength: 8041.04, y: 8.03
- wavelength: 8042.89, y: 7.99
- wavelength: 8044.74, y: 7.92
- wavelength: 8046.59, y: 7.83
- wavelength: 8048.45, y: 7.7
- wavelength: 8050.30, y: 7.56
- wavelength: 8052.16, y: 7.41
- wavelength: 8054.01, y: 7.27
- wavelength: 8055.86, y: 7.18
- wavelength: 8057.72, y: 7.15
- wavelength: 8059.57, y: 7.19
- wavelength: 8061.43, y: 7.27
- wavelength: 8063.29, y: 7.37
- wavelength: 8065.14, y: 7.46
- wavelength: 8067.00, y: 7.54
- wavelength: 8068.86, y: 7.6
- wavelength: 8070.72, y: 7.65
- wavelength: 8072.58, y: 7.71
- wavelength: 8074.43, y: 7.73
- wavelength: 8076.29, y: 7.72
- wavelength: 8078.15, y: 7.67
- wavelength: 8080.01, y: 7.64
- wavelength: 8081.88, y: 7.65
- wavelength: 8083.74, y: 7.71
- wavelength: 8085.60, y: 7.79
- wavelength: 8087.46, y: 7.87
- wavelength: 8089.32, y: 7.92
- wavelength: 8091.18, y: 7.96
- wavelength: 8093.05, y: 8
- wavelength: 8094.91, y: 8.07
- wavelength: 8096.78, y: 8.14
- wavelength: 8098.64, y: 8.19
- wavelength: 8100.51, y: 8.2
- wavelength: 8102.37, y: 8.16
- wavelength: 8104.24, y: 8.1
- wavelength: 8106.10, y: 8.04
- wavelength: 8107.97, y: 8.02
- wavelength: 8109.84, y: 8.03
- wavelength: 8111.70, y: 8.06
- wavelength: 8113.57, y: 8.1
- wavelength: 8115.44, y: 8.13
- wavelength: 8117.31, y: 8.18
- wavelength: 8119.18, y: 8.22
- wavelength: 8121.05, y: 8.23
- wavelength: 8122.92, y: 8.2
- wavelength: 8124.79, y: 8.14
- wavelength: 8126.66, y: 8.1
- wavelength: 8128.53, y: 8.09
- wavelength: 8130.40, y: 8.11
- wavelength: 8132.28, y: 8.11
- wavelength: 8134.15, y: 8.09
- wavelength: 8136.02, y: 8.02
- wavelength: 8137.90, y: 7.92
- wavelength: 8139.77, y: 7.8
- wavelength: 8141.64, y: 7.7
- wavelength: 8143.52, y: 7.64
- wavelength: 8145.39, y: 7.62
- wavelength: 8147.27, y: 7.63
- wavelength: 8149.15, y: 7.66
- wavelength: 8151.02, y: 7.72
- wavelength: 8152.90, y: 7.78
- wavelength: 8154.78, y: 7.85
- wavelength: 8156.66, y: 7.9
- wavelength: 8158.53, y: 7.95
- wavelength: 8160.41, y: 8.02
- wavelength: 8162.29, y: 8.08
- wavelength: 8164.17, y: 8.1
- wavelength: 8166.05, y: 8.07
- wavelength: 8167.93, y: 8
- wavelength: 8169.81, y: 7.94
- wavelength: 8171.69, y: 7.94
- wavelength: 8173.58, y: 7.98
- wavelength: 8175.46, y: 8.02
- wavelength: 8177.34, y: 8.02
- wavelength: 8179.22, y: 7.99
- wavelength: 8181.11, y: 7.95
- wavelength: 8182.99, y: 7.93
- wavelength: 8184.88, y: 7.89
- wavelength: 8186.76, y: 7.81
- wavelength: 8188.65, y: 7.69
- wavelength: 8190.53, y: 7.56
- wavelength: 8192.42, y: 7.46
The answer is -1.6 angstrom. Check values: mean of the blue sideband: 7.76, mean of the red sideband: 7.88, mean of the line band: 8.05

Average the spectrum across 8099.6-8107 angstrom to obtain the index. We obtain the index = 8.13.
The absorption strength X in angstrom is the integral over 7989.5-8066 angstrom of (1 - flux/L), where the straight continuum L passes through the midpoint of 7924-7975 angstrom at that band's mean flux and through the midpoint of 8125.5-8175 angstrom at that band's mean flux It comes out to -1.7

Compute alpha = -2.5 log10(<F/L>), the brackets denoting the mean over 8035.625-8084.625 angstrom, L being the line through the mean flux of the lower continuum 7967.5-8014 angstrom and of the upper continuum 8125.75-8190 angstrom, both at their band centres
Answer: 0.05 mag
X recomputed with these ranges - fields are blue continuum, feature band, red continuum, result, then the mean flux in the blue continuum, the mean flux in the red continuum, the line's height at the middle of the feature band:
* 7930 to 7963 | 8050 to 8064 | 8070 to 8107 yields 1.1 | 8.04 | 7.9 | 7.93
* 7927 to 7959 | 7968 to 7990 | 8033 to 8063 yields 1.0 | 8.14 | 7.68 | 7.98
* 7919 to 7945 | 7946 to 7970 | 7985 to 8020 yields 1.9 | 8.23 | 8.39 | 8.29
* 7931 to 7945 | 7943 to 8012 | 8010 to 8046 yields 3.2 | 8.28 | 8.29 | 8.29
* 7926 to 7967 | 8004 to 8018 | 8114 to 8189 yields -1.2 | 7.98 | 7.96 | 7.97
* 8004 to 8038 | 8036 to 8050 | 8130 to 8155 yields 0.6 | 8.41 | 7.82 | 8.31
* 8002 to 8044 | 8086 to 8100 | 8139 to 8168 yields 0.1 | 8.36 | 7.84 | 8.08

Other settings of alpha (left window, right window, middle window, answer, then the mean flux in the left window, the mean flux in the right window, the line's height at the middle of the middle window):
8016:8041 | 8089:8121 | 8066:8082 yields 0.07 mag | 8.27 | 8.1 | 8.16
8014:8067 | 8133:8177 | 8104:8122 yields -0.03 mag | 7.91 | 7.89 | 7.9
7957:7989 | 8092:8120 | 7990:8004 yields -0.09 mag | 7.51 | 8.11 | 7.61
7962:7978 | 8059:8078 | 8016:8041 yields -0.12 mag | 7.28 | 7.54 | 7.43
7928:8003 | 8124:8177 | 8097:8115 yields -0.02 mag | 7.9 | 7.93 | 7.92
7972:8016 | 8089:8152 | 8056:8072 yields 0.09 mag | 8.13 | 8.01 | 8.06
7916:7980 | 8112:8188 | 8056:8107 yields 0.02 mag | 7.85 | 7.96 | 7.93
